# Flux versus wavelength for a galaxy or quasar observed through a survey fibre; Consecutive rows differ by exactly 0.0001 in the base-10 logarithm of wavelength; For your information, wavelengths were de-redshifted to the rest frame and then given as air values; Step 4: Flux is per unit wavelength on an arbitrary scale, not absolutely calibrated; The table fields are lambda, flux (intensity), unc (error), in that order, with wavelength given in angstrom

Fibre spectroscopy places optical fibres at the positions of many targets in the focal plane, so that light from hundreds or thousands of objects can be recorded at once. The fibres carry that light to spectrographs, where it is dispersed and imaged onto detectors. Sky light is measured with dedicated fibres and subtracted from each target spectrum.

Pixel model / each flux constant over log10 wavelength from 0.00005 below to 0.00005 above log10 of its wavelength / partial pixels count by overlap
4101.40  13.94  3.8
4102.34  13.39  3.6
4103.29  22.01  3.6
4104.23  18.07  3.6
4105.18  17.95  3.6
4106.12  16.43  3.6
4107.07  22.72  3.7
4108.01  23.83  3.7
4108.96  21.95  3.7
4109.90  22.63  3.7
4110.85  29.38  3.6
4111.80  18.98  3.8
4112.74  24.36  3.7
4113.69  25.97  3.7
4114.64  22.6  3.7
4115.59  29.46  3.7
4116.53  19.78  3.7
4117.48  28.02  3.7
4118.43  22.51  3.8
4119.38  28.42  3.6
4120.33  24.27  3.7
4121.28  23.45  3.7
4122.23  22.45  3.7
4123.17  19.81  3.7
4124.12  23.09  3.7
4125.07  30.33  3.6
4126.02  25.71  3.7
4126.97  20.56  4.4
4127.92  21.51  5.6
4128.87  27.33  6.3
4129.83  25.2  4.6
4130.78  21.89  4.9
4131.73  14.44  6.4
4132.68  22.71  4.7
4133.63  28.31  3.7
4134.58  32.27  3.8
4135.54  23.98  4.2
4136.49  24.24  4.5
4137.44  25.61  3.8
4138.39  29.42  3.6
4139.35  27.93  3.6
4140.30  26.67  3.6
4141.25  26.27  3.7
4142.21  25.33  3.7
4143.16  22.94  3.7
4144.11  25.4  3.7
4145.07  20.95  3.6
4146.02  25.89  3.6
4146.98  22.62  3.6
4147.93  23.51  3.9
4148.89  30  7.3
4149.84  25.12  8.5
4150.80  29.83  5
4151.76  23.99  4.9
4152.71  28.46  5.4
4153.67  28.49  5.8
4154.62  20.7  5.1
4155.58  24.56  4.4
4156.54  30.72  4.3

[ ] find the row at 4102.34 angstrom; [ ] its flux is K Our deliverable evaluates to 13.39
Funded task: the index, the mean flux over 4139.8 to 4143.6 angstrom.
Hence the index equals 25.4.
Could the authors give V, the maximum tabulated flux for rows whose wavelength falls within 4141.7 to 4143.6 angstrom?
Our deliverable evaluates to 25.33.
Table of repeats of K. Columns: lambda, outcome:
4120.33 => 24.27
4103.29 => 22.01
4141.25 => 26.27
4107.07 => 22.72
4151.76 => 23.99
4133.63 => 28.31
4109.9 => 22.63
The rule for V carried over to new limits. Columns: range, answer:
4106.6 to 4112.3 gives 29.38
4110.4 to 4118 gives 29.46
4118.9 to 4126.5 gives 30.33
